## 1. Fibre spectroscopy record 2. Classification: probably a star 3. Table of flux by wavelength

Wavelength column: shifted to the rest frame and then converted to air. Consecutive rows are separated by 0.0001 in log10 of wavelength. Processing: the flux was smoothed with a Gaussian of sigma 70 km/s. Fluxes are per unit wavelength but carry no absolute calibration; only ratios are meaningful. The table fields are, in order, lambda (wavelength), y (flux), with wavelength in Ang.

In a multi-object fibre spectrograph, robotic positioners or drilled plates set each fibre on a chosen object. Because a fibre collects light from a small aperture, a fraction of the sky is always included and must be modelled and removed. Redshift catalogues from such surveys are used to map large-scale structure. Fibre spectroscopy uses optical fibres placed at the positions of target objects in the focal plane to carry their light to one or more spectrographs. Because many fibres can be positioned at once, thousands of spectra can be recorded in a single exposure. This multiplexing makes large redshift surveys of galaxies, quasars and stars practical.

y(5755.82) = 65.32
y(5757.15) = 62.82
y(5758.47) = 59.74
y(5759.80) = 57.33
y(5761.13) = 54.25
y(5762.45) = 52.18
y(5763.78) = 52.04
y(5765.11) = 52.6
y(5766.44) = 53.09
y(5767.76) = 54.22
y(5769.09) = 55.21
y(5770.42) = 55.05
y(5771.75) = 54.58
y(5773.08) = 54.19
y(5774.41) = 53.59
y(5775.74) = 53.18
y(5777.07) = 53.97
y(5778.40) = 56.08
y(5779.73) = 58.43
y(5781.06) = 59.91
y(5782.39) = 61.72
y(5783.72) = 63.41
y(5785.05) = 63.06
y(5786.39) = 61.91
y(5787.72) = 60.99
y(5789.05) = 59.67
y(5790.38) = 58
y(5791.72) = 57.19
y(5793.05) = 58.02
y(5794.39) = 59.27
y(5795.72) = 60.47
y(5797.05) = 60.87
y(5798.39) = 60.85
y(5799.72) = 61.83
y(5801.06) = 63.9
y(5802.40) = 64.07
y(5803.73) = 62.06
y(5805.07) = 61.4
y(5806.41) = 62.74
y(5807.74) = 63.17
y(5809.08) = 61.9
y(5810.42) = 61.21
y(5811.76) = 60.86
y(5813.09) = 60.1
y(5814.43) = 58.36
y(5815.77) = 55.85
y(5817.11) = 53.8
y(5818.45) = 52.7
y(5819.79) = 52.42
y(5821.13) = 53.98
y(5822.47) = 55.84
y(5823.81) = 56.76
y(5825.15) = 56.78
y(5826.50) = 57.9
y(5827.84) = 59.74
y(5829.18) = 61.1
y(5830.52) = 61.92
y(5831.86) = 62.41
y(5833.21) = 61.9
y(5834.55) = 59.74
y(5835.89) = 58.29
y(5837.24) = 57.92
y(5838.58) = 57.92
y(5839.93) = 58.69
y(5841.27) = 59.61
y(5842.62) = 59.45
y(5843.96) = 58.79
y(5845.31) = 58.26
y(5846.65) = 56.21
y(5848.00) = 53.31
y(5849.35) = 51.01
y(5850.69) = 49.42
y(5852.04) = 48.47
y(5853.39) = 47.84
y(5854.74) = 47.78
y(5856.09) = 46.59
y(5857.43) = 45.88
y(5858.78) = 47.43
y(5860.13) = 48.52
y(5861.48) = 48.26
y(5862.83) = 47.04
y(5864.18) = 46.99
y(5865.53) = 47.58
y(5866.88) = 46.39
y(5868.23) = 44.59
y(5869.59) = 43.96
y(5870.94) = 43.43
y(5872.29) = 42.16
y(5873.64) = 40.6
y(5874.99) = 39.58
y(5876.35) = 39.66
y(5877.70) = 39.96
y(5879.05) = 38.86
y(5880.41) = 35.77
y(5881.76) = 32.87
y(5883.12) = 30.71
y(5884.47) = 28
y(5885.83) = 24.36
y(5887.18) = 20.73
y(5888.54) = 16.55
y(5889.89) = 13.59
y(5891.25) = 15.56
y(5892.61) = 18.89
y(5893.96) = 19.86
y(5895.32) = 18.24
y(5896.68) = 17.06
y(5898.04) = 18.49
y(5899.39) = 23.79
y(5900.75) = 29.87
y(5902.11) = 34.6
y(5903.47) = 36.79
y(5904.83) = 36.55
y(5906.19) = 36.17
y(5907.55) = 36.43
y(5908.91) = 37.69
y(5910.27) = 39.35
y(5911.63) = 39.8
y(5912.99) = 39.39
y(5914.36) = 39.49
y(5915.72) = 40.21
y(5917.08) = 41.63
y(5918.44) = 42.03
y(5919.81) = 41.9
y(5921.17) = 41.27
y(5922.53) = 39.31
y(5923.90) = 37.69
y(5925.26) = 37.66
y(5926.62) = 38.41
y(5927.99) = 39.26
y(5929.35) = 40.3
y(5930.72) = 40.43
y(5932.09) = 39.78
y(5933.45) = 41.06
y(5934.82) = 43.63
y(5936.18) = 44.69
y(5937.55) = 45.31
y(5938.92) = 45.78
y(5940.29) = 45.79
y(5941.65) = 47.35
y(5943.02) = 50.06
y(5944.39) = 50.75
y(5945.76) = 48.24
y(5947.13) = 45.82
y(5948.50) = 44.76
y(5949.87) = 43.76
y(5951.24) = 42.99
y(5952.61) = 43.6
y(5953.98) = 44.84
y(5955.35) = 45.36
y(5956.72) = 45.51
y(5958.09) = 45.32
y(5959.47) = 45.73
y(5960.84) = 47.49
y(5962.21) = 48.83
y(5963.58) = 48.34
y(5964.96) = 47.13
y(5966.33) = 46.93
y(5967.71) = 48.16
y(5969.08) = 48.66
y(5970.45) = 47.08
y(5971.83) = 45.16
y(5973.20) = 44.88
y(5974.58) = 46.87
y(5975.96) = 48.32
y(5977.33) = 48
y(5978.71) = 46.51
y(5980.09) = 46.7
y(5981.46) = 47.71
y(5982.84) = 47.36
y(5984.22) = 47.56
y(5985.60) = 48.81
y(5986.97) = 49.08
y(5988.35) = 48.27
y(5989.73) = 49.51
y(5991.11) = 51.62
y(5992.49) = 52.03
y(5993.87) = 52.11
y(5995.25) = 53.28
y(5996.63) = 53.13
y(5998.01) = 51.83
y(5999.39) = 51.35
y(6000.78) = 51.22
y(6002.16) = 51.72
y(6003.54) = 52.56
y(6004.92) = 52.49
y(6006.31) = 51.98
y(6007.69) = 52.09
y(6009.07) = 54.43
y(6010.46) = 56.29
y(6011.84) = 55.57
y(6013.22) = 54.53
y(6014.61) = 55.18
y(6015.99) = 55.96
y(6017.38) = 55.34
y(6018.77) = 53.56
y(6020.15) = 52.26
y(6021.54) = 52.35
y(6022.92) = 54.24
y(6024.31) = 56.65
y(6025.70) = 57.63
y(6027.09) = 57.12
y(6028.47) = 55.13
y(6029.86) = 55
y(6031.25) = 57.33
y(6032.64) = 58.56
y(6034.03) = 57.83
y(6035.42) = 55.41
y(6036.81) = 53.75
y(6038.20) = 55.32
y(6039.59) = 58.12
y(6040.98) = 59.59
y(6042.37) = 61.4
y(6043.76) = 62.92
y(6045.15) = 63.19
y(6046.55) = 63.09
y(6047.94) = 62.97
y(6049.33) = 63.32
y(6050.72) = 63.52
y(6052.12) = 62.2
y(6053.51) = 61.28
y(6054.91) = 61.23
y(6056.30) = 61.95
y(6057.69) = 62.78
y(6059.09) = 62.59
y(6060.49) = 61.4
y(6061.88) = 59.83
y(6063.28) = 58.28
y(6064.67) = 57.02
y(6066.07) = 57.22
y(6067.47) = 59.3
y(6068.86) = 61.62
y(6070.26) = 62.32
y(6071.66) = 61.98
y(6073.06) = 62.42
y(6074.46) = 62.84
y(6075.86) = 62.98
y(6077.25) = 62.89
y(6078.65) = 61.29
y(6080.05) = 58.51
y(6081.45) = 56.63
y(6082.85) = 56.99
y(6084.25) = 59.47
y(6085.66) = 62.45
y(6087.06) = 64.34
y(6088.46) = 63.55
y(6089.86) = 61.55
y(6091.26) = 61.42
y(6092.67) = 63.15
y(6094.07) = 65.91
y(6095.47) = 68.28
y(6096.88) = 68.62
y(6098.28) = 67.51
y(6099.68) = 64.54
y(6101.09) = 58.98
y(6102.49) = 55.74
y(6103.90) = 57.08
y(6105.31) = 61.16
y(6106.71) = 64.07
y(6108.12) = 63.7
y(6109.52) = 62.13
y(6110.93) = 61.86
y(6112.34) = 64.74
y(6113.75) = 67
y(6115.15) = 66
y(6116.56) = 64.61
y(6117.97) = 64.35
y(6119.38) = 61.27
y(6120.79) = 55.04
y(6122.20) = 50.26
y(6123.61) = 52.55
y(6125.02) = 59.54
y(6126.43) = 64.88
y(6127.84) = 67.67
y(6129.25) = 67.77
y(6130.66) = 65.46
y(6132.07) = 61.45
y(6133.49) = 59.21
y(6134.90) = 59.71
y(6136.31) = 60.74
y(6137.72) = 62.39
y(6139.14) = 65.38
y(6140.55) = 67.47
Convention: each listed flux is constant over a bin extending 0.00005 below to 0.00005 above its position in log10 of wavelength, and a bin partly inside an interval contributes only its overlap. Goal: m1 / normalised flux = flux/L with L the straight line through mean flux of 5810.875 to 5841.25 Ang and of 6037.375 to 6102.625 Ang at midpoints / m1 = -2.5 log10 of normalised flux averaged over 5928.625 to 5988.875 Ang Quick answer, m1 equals 0.286 mag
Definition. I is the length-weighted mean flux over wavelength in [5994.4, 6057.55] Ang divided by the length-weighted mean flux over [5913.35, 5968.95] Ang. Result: 1.3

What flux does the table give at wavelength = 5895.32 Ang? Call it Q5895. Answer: 18.24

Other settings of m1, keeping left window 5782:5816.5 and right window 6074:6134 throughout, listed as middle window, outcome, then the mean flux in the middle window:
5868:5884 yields 0.49 mag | 39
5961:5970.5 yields 0.27 mag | 47.9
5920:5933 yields 0.48 mag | 39.5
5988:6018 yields 0.17 mag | 52.9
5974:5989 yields 0.28 mag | 47.8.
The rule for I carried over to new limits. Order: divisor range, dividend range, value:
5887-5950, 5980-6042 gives 1.47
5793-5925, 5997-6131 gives 1.29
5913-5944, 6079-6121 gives 1.49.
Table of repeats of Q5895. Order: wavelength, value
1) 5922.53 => 39.31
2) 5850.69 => 49.42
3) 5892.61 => 18.89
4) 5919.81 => 41.9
